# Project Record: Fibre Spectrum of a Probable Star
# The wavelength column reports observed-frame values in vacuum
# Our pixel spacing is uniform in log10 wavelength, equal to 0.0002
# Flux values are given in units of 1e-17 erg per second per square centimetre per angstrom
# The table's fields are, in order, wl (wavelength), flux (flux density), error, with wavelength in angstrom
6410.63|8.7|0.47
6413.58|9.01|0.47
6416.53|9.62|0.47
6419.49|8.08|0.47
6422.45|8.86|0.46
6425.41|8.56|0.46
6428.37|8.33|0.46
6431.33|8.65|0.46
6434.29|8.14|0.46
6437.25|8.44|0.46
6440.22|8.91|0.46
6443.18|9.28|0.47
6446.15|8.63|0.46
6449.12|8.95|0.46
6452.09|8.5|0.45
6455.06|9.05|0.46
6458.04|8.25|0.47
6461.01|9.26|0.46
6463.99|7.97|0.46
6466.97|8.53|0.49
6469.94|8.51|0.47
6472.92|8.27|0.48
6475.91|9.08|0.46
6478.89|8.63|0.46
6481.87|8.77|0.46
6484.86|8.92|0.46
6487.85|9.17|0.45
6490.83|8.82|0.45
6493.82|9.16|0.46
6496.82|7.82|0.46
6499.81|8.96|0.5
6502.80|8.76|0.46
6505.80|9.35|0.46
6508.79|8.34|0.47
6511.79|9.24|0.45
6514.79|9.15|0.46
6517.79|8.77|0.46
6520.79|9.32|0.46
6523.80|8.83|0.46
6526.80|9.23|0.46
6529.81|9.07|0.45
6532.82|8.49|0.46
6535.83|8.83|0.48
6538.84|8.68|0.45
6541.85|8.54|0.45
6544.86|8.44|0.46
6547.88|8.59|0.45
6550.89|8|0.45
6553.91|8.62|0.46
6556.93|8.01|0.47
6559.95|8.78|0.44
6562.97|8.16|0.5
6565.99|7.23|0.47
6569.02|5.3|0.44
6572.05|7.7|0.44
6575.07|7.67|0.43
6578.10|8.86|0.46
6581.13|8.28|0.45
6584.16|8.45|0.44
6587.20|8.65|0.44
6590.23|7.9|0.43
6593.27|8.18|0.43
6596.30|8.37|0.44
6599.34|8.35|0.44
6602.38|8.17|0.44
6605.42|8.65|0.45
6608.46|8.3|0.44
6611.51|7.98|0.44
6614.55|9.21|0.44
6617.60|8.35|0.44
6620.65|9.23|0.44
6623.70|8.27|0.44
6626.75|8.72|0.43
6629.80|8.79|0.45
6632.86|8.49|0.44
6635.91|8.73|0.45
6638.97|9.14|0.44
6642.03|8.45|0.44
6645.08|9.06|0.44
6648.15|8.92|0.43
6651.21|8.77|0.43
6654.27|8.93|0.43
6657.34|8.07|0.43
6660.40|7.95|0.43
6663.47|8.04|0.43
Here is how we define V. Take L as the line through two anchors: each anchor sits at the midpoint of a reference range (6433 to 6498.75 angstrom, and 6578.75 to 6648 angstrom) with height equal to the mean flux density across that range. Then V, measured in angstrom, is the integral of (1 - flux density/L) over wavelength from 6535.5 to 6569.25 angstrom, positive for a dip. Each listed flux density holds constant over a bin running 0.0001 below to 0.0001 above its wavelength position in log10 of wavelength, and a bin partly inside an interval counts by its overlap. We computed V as 1.7 angstrom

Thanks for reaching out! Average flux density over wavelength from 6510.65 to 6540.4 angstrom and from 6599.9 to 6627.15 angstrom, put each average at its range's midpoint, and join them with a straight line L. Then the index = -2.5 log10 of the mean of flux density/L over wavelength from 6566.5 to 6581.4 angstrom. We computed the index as 0.17 mag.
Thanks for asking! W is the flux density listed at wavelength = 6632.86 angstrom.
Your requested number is 8.49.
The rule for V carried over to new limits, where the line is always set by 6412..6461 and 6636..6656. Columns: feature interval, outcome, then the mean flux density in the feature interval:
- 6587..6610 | 1.4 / 8.3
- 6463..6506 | 0.2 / 8.7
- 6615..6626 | 0.2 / 8.68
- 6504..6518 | -0.3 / 8.98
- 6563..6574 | 2.3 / 6.97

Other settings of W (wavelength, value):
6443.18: 9.28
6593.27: 8.18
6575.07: 7.67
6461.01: 9.26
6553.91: 8.62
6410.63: 8.7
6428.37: 8.33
